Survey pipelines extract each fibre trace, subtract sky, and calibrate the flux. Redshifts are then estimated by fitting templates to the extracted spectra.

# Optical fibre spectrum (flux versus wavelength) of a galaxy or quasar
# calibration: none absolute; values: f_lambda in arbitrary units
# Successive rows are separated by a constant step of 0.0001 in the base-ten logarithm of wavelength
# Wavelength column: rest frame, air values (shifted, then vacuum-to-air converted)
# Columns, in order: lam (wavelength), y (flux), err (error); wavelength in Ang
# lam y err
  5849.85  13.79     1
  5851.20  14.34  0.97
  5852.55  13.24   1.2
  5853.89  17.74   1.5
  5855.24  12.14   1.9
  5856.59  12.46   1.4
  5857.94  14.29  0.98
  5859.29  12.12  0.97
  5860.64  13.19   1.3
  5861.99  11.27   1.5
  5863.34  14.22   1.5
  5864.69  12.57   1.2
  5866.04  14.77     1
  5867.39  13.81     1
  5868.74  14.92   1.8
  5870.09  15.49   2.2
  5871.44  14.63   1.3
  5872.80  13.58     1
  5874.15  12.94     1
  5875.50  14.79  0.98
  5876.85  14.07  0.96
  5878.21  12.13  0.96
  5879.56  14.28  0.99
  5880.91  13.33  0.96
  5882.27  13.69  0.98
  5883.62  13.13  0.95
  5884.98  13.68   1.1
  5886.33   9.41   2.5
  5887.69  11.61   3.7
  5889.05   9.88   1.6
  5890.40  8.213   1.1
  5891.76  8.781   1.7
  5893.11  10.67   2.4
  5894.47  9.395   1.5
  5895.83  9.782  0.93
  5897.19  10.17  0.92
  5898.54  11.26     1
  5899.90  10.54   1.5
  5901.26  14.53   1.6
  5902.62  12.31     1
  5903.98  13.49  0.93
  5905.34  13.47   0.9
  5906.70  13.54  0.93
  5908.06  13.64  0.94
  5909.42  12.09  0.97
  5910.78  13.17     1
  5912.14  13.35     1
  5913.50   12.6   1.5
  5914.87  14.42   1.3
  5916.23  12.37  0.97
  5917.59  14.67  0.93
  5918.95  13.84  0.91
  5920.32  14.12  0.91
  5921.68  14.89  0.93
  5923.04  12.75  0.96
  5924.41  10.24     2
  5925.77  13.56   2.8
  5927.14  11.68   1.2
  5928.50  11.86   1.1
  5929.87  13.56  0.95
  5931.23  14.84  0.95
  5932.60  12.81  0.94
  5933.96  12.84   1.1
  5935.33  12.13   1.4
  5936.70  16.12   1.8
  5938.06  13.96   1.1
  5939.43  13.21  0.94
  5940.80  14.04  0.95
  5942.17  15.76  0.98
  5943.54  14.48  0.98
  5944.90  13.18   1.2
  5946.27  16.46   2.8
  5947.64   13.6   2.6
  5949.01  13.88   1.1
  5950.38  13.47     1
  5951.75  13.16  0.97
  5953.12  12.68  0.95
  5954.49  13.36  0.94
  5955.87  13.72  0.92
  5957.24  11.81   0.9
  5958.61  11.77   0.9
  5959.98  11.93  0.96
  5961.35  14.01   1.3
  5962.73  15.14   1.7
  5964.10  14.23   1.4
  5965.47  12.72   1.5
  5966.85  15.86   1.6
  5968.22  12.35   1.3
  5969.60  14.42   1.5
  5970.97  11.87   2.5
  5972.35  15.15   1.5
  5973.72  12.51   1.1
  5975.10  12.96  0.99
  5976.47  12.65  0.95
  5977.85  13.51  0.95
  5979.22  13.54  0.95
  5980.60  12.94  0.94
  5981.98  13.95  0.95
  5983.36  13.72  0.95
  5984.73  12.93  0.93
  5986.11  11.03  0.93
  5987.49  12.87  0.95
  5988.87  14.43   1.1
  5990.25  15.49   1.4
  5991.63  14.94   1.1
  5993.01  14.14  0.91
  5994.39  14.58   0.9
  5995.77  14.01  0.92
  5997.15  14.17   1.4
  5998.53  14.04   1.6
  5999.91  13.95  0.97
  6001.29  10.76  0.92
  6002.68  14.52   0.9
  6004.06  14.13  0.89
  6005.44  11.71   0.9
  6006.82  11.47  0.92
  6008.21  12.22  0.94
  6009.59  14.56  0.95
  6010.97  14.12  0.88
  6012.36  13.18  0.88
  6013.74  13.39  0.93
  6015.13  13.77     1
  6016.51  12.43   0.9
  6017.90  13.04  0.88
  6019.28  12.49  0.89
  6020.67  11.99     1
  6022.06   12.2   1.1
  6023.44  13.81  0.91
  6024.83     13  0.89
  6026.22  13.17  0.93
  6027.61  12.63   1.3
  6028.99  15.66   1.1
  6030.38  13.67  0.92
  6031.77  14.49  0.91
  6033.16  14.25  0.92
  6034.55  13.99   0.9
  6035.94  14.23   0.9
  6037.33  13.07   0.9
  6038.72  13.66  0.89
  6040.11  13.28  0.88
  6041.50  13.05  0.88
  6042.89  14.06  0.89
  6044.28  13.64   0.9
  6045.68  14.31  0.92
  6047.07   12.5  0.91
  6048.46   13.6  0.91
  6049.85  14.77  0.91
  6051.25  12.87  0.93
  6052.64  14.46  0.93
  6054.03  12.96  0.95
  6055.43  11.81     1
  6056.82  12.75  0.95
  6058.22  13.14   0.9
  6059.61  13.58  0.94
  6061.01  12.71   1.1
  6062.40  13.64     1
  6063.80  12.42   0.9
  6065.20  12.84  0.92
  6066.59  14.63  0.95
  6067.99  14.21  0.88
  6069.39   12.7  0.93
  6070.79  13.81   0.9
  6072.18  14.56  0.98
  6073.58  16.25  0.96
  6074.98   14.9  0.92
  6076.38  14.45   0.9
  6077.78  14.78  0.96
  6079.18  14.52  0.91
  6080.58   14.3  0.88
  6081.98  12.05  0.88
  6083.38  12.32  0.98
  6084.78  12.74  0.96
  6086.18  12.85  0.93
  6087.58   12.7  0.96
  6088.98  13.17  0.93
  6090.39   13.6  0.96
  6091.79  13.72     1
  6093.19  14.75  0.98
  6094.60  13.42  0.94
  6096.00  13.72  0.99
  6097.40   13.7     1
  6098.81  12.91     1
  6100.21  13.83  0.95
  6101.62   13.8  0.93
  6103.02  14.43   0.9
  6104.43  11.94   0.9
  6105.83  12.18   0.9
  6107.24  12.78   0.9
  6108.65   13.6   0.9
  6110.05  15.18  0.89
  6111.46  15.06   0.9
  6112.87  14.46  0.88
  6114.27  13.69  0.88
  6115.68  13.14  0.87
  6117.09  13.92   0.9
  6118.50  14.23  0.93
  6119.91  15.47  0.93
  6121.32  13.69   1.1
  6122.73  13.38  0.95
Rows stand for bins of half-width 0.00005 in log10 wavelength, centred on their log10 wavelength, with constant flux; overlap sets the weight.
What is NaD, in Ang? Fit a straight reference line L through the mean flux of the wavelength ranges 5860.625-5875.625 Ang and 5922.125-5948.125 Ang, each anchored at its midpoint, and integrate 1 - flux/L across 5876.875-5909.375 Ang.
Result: 4.5 Ang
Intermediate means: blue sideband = 13.8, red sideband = 13.5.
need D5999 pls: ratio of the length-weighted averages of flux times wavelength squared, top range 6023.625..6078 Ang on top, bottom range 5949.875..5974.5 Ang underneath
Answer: 1.1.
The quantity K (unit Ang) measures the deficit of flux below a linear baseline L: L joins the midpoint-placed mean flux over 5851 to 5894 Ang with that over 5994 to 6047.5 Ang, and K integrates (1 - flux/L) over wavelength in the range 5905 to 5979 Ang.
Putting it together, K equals -1.6 Ang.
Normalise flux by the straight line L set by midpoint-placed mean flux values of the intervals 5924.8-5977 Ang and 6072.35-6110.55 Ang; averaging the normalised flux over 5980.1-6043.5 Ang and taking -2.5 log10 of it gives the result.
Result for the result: 0.009 mag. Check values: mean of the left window 13.5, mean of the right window 13.7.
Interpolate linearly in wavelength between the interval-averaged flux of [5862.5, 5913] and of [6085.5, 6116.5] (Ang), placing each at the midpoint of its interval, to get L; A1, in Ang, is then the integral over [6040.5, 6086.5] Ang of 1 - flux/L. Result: -0.6 Ang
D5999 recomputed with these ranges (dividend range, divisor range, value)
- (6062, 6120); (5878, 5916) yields 1.22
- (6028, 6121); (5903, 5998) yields 1.06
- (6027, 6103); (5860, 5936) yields 1.13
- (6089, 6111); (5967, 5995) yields 1.04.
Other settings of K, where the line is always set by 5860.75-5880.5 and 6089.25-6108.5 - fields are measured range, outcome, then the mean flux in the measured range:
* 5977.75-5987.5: 0.41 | 13.1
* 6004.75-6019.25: 0.65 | 13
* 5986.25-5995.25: -0.39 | 14.2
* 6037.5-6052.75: -0.09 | 13.6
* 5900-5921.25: 0.55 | 13.4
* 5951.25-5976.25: 0.64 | 13.3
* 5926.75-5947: -0.20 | 13.8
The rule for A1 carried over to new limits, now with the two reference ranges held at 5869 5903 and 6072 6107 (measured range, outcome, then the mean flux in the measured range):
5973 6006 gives -1.5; 13.5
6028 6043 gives -0.8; 13.9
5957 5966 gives -0.3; 13.2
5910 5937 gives -1.8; 13.2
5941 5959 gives -1.6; 13.7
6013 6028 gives 0.2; 12.9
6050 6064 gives 0.3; 13.1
